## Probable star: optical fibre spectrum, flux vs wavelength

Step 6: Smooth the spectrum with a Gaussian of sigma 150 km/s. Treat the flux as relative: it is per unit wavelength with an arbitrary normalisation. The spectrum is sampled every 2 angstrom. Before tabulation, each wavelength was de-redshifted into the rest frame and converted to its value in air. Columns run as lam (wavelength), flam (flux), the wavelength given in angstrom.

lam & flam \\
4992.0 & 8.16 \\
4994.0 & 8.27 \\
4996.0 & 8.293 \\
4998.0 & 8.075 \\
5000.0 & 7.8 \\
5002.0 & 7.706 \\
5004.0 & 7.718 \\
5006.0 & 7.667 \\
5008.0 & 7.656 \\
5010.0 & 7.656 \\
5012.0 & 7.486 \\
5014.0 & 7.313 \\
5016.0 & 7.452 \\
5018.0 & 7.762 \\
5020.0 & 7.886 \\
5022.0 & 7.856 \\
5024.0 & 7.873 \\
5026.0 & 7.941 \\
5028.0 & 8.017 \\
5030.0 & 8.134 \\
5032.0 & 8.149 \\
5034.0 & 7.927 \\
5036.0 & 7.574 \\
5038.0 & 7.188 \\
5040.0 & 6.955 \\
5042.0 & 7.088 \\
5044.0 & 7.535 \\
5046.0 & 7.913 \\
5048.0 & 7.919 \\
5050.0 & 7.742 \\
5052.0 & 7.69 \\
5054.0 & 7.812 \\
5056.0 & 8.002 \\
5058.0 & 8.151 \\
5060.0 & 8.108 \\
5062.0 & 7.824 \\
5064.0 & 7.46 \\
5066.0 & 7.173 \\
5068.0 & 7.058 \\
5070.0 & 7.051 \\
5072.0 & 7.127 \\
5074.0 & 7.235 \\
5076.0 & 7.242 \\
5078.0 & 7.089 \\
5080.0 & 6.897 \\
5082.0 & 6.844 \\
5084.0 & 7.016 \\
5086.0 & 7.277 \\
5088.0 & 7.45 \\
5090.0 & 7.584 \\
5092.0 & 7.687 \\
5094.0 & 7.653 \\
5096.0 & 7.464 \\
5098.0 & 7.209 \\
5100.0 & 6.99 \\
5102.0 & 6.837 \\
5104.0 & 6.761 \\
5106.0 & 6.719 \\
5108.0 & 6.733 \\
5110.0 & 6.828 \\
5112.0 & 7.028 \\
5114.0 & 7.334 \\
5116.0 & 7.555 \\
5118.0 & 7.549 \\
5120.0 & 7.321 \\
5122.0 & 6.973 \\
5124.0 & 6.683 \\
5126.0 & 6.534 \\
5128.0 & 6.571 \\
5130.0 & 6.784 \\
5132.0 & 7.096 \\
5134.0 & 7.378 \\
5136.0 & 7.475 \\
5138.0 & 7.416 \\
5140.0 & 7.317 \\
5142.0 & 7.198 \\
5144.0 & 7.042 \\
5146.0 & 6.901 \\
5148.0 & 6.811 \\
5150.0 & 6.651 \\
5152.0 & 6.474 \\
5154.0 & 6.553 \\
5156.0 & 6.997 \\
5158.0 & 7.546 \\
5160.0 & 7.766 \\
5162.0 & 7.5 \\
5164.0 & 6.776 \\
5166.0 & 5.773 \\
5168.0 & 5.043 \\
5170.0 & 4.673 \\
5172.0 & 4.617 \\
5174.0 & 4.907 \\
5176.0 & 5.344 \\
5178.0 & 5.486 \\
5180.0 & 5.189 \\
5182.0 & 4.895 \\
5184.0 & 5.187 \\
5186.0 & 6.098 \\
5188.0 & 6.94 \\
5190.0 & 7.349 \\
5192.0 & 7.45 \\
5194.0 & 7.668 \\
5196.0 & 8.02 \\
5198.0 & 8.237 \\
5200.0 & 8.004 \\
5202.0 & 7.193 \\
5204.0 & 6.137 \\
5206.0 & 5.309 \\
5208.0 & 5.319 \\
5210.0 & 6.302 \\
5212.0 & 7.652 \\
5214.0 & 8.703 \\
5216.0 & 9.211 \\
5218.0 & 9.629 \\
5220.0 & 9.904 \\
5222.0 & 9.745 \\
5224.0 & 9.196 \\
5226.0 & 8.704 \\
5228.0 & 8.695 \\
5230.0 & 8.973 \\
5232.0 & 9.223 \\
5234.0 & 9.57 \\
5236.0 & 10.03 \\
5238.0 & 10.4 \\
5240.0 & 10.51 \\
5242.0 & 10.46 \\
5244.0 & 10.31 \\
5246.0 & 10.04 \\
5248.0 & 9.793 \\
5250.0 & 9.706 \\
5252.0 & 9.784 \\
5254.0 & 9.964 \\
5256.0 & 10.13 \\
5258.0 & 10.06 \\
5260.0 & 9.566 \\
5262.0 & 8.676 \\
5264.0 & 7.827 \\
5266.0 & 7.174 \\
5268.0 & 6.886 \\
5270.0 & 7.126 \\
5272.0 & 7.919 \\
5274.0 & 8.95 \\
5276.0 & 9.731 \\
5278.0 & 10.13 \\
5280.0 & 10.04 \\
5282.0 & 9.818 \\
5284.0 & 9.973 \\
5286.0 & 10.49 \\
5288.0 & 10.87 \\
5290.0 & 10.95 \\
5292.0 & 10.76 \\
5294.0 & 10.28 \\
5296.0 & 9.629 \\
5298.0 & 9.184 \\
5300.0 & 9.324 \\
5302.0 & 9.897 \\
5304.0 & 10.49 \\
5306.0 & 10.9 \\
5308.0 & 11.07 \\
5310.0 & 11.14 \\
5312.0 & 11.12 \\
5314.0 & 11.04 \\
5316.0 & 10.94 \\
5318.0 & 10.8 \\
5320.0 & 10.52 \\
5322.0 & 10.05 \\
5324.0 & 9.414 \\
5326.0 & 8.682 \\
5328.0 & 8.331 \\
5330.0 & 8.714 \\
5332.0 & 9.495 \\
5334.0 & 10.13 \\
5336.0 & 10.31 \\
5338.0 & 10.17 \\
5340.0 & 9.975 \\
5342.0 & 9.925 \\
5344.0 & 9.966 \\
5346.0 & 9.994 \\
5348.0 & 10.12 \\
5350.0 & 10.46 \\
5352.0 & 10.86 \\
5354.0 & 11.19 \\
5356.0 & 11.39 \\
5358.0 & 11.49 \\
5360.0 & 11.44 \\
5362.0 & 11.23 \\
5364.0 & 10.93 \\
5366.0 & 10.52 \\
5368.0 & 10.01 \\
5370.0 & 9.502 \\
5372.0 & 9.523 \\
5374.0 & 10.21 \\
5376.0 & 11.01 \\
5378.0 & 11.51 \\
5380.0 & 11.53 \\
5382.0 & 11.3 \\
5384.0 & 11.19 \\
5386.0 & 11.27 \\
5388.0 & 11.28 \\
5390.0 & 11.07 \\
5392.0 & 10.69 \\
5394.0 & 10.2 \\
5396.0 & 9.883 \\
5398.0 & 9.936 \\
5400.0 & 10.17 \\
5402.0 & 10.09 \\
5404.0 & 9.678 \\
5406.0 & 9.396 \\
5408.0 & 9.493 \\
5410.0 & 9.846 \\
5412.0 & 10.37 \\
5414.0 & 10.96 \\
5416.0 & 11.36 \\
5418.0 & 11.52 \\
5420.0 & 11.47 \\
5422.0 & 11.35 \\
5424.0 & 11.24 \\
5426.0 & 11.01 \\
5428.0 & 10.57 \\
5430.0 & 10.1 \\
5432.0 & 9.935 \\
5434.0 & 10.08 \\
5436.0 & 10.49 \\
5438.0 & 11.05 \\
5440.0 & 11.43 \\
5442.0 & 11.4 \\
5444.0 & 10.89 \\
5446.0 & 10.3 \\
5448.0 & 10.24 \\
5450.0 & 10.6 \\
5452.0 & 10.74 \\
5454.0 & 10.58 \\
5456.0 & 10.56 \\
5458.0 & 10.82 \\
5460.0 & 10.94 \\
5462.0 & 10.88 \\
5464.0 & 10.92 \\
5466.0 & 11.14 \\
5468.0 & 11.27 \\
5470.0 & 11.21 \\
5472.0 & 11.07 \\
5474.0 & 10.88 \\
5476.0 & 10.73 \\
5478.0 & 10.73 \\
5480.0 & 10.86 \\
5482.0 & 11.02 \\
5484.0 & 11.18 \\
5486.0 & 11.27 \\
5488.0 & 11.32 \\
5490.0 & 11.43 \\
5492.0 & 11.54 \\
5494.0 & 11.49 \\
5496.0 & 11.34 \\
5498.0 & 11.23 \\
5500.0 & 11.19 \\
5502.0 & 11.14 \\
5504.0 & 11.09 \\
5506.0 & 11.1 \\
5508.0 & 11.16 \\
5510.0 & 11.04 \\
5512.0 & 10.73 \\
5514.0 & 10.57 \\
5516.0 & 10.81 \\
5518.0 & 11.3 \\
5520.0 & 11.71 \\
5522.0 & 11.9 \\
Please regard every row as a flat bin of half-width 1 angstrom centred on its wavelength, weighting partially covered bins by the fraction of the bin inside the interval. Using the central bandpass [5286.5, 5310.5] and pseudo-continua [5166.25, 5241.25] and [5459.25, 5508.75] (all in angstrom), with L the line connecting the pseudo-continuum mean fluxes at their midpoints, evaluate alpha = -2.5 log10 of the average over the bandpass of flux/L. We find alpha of -0.19 mag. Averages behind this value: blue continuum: 7.44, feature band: 10.4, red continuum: 11.1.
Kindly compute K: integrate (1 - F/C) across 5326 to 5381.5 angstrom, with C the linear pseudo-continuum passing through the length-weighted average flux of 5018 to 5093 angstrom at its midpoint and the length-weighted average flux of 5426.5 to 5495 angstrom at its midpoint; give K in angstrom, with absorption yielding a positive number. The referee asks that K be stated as -1.91 angstrom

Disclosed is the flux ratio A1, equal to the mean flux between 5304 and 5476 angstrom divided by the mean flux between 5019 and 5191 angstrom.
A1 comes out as 1.5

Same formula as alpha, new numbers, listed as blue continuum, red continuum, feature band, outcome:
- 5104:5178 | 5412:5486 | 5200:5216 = 0.11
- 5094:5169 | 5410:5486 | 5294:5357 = -0.09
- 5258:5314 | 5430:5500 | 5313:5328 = -0.02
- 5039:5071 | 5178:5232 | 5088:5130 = 0.07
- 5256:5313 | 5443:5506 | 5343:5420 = -0.03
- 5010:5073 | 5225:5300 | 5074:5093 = 0.11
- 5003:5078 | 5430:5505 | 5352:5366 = -0.11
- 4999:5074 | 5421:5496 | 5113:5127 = 0.16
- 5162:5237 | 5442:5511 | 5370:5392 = -0.13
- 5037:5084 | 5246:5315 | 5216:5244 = -0.05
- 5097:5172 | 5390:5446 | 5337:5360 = -0.10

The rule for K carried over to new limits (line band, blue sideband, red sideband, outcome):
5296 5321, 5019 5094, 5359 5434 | -1.7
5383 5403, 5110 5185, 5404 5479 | -1.1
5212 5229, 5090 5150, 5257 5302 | -1.2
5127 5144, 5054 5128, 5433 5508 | 1.2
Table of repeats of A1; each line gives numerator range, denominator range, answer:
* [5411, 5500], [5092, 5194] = 1.64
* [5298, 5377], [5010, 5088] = 1.36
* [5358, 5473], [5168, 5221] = 1.59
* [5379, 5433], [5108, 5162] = 1.50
